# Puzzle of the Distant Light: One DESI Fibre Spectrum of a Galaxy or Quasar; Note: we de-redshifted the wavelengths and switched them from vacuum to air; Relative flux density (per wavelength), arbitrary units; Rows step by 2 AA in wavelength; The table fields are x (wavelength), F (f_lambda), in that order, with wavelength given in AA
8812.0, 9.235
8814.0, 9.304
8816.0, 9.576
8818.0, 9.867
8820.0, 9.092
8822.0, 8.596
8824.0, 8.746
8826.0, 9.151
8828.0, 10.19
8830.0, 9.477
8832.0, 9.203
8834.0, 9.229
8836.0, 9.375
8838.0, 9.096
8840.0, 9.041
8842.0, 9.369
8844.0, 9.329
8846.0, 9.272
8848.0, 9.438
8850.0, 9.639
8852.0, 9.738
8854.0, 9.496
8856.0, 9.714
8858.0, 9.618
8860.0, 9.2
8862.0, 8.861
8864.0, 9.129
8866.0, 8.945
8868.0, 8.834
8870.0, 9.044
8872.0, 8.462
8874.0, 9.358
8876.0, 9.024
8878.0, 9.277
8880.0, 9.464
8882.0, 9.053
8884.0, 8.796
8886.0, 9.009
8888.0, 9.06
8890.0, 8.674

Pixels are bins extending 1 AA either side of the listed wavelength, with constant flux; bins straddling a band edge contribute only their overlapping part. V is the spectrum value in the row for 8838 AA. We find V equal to 9.096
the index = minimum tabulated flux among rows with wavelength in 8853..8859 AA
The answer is 9.496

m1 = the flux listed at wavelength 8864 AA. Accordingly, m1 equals 9.129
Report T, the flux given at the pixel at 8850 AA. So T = 9.639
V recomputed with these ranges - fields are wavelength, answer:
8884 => 8.796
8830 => 9.477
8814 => 9.304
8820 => 9.092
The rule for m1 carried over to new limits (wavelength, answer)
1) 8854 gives 9.496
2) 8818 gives 9.867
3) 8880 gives 9.464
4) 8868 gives 8.834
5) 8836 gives 9.375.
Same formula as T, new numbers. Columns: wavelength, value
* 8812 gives 9.235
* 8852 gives 9.738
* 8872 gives 8.462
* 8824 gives 8.746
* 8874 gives 9.358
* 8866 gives 8.945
